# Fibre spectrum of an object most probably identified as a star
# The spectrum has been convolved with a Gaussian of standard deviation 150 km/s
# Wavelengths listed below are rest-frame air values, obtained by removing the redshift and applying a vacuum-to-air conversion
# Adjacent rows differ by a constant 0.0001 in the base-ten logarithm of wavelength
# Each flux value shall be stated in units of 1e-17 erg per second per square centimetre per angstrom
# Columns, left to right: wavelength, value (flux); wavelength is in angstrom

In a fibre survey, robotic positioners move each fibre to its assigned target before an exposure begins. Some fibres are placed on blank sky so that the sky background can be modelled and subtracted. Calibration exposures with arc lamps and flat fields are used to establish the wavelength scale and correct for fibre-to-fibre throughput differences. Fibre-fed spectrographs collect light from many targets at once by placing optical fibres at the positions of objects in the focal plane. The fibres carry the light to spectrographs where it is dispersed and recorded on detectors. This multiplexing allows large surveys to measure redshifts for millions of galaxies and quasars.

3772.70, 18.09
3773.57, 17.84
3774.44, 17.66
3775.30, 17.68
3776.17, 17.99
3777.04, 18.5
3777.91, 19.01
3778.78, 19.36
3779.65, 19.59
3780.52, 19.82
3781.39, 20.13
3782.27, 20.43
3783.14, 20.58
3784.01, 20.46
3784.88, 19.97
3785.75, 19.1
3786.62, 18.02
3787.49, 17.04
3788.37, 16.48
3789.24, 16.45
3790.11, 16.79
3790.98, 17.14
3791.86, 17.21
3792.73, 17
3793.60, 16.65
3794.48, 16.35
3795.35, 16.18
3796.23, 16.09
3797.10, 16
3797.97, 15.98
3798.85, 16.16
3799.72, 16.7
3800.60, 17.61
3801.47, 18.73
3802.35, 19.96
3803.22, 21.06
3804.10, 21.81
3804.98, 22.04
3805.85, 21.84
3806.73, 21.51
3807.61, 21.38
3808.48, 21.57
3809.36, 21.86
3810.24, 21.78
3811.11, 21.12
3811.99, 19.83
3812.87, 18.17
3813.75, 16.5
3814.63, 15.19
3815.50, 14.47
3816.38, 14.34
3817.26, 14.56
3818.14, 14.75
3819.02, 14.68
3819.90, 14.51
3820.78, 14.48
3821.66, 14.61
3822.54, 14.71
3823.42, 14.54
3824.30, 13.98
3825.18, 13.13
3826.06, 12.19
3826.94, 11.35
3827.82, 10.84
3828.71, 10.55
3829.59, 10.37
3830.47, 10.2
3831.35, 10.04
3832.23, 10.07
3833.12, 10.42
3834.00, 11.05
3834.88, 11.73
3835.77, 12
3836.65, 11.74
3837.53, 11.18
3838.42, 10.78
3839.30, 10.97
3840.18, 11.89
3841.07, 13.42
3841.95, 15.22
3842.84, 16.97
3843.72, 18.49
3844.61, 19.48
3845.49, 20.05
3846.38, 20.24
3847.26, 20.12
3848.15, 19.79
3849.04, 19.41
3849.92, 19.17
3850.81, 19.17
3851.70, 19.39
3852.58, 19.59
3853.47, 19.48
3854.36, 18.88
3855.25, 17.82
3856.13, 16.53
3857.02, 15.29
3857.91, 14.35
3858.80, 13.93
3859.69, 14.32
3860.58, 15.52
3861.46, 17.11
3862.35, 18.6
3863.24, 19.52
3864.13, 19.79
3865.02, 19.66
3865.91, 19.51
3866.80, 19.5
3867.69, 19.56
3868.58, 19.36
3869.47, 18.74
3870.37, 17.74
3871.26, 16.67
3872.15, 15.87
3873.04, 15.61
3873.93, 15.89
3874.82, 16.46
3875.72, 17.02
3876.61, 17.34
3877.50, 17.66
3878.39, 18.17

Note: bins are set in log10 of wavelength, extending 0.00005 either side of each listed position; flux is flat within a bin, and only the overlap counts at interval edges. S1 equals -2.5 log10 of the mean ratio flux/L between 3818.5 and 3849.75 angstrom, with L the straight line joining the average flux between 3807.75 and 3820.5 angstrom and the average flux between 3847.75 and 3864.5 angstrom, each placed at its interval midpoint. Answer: 0.26 mag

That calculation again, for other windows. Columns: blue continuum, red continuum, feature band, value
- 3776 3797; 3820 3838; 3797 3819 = -0.229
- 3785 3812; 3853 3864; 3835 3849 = 0.120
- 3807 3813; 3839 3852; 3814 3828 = 0.386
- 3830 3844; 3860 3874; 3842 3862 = -0.195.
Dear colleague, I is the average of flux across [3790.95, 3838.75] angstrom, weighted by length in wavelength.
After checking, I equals 15.6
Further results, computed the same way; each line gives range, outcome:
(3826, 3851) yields 14.1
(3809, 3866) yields 15.6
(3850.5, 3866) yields 17.6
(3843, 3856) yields 19.3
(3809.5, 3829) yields 15.1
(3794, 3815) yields 19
